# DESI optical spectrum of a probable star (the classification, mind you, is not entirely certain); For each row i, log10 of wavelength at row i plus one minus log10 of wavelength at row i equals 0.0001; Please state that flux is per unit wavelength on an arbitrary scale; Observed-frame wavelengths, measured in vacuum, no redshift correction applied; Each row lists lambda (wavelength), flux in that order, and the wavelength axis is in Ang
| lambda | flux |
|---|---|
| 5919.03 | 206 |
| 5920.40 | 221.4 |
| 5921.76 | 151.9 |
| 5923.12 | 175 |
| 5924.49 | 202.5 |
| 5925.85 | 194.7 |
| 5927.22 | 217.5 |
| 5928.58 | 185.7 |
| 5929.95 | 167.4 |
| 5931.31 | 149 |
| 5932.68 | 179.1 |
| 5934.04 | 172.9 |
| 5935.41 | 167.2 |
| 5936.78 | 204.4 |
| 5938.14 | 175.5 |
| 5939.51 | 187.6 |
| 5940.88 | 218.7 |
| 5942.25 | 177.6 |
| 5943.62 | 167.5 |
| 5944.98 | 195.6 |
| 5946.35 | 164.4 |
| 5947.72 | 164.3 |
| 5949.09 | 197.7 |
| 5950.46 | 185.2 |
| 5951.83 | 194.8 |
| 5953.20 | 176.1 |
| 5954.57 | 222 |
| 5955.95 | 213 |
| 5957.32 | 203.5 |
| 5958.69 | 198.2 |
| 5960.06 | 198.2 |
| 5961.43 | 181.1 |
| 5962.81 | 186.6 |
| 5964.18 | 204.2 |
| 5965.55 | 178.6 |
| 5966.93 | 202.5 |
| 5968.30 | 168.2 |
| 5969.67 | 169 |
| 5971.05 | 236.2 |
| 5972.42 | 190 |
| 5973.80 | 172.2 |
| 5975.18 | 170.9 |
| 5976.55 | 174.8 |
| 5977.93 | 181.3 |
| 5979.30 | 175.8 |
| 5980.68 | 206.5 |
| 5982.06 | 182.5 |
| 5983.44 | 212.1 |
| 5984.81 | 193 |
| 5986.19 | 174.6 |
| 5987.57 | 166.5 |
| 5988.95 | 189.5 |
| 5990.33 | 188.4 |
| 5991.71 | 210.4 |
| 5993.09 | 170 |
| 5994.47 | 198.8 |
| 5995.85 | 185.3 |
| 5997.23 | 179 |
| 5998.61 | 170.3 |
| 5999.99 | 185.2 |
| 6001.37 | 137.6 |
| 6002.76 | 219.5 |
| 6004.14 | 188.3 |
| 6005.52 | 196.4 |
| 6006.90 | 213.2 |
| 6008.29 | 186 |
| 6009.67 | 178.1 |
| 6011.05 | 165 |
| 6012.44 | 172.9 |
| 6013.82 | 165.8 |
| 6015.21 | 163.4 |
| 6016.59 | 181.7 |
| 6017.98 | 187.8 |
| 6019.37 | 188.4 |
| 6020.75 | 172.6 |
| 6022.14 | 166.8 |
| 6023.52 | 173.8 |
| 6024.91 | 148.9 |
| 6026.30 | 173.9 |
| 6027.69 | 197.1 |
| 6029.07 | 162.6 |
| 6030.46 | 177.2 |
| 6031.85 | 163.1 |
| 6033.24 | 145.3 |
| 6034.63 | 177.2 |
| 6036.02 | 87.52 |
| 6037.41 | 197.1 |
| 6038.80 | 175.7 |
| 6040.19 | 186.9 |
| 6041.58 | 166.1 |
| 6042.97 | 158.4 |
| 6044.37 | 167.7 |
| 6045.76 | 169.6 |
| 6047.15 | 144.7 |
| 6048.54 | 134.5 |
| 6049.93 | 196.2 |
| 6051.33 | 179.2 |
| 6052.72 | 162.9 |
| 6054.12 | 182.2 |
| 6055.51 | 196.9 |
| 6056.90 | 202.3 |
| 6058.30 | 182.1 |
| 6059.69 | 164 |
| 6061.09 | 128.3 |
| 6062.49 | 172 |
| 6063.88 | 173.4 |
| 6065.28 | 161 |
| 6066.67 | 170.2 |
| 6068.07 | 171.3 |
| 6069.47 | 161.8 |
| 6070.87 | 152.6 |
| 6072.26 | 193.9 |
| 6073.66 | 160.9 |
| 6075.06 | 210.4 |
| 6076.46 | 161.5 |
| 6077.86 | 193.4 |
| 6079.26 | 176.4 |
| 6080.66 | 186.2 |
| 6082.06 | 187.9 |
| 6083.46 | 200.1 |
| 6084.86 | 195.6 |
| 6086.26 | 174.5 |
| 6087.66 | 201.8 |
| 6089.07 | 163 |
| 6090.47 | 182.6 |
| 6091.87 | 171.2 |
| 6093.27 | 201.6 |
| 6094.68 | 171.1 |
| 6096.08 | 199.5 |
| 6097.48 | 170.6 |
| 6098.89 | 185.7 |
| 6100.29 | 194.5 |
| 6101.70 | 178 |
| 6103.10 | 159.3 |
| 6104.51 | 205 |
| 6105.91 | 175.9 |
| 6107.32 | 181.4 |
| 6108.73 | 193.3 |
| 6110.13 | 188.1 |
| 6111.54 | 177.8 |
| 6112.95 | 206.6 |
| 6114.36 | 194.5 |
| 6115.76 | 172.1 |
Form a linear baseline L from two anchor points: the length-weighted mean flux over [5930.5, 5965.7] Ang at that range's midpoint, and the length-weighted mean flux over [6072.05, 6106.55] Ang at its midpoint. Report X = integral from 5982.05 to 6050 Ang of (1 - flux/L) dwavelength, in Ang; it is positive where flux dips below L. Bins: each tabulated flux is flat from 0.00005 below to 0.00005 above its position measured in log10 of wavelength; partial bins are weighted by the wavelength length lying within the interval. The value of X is 3.7 Ang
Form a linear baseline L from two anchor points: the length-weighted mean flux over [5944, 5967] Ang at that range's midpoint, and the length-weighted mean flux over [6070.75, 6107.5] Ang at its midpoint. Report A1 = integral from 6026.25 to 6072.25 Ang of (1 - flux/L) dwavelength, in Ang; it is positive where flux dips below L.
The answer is 4.3 Ang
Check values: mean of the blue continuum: 192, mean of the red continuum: 183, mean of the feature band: 168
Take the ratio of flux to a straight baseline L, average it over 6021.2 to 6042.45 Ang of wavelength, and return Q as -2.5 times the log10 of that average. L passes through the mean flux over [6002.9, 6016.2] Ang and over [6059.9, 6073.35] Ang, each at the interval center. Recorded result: 0.06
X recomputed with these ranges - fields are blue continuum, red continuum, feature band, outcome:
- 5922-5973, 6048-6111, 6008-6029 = 1.0 Ang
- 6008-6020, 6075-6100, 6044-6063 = 1.1 Ang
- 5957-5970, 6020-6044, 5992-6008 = -0.8 Ang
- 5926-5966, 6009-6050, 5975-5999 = -1.0 Ang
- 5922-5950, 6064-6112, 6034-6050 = 1.7 Ang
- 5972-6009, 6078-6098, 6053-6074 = 1.5 Ang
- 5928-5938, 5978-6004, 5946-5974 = -1.8 Ang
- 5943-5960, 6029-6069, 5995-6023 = -0.5 Ang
